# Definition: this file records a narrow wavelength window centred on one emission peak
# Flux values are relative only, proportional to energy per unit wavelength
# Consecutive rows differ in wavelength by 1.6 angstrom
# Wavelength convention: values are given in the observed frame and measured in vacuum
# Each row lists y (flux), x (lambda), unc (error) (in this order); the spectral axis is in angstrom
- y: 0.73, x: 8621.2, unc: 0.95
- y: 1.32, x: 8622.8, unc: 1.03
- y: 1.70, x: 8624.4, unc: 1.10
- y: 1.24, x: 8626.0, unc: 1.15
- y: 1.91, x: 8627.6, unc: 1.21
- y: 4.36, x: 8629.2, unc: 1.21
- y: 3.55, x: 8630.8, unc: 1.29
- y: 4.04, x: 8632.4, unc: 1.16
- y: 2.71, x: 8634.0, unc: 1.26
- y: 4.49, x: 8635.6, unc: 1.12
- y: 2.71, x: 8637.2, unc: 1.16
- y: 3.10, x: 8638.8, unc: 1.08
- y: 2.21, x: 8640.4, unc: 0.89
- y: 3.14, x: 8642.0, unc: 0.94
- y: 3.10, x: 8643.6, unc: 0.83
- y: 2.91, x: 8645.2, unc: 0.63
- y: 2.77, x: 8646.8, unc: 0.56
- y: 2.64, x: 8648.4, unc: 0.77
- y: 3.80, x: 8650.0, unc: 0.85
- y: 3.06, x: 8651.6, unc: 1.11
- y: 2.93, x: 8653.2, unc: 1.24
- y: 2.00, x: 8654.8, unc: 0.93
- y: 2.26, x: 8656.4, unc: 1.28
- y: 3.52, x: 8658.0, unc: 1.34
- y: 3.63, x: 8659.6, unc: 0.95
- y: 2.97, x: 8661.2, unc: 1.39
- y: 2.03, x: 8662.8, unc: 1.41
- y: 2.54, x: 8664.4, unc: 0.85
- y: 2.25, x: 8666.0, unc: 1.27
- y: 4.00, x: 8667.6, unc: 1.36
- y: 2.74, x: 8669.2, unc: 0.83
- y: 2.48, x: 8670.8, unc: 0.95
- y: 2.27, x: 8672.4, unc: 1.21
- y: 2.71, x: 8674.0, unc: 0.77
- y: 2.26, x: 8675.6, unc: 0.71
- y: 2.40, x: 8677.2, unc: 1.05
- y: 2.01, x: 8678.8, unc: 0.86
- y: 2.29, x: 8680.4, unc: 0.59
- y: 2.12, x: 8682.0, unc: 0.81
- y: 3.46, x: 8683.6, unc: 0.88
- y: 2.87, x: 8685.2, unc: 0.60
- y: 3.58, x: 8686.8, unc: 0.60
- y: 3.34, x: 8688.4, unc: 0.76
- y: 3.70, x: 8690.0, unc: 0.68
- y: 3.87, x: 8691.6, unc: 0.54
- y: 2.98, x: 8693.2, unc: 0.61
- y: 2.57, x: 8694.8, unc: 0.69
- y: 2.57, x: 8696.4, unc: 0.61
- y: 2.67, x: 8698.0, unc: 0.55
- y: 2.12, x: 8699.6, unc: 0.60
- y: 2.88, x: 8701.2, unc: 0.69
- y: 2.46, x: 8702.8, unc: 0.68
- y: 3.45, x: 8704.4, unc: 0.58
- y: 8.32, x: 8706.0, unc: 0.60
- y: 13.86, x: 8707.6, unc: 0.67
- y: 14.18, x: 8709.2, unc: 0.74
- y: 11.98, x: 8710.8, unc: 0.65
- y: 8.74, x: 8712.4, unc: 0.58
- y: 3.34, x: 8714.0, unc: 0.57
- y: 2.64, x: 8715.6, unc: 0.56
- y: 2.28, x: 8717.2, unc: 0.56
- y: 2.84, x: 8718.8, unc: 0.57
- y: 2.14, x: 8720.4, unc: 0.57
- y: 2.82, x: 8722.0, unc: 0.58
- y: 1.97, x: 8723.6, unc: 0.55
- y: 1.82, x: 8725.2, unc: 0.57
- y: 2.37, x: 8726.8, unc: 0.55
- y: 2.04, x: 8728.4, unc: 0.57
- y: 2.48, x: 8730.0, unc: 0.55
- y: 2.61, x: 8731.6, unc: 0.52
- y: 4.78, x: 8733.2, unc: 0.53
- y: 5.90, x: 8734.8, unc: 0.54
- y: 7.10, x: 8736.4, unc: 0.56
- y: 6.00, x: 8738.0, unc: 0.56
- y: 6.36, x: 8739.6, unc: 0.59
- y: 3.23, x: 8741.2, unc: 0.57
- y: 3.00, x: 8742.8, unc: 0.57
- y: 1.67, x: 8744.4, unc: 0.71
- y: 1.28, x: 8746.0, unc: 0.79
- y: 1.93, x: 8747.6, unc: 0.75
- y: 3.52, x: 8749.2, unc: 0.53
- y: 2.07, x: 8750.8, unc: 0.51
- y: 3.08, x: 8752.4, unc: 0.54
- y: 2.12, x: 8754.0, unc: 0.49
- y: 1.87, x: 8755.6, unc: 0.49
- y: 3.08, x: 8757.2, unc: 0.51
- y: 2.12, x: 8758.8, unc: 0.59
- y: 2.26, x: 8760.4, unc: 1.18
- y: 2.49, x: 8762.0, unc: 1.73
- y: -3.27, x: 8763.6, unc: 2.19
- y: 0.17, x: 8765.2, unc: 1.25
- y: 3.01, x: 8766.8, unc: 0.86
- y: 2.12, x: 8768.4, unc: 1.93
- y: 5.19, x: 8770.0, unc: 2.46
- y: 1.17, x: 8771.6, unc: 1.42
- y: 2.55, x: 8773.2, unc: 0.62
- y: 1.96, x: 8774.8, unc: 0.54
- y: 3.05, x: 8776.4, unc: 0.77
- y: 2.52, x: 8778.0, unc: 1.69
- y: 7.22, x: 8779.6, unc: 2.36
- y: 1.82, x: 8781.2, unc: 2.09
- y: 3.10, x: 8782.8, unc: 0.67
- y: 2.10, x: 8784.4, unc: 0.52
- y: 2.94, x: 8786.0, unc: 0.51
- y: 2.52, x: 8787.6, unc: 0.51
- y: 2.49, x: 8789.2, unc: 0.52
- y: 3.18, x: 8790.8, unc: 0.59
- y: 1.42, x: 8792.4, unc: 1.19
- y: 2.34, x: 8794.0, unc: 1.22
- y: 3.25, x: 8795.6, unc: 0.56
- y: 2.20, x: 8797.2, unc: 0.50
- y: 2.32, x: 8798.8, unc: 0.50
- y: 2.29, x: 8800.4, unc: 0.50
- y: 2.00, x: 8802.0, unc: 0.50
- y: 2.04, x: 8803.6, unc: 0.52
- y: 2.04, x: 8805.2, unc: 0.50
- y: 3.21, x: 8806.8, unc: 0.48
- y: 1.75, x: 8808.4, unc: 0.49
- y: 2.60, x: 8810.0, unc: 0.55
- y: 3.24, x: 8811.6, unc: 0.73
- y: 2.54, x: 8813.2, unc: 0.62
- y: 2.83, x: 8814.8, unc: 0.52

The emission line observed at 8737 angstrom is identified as [N II]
